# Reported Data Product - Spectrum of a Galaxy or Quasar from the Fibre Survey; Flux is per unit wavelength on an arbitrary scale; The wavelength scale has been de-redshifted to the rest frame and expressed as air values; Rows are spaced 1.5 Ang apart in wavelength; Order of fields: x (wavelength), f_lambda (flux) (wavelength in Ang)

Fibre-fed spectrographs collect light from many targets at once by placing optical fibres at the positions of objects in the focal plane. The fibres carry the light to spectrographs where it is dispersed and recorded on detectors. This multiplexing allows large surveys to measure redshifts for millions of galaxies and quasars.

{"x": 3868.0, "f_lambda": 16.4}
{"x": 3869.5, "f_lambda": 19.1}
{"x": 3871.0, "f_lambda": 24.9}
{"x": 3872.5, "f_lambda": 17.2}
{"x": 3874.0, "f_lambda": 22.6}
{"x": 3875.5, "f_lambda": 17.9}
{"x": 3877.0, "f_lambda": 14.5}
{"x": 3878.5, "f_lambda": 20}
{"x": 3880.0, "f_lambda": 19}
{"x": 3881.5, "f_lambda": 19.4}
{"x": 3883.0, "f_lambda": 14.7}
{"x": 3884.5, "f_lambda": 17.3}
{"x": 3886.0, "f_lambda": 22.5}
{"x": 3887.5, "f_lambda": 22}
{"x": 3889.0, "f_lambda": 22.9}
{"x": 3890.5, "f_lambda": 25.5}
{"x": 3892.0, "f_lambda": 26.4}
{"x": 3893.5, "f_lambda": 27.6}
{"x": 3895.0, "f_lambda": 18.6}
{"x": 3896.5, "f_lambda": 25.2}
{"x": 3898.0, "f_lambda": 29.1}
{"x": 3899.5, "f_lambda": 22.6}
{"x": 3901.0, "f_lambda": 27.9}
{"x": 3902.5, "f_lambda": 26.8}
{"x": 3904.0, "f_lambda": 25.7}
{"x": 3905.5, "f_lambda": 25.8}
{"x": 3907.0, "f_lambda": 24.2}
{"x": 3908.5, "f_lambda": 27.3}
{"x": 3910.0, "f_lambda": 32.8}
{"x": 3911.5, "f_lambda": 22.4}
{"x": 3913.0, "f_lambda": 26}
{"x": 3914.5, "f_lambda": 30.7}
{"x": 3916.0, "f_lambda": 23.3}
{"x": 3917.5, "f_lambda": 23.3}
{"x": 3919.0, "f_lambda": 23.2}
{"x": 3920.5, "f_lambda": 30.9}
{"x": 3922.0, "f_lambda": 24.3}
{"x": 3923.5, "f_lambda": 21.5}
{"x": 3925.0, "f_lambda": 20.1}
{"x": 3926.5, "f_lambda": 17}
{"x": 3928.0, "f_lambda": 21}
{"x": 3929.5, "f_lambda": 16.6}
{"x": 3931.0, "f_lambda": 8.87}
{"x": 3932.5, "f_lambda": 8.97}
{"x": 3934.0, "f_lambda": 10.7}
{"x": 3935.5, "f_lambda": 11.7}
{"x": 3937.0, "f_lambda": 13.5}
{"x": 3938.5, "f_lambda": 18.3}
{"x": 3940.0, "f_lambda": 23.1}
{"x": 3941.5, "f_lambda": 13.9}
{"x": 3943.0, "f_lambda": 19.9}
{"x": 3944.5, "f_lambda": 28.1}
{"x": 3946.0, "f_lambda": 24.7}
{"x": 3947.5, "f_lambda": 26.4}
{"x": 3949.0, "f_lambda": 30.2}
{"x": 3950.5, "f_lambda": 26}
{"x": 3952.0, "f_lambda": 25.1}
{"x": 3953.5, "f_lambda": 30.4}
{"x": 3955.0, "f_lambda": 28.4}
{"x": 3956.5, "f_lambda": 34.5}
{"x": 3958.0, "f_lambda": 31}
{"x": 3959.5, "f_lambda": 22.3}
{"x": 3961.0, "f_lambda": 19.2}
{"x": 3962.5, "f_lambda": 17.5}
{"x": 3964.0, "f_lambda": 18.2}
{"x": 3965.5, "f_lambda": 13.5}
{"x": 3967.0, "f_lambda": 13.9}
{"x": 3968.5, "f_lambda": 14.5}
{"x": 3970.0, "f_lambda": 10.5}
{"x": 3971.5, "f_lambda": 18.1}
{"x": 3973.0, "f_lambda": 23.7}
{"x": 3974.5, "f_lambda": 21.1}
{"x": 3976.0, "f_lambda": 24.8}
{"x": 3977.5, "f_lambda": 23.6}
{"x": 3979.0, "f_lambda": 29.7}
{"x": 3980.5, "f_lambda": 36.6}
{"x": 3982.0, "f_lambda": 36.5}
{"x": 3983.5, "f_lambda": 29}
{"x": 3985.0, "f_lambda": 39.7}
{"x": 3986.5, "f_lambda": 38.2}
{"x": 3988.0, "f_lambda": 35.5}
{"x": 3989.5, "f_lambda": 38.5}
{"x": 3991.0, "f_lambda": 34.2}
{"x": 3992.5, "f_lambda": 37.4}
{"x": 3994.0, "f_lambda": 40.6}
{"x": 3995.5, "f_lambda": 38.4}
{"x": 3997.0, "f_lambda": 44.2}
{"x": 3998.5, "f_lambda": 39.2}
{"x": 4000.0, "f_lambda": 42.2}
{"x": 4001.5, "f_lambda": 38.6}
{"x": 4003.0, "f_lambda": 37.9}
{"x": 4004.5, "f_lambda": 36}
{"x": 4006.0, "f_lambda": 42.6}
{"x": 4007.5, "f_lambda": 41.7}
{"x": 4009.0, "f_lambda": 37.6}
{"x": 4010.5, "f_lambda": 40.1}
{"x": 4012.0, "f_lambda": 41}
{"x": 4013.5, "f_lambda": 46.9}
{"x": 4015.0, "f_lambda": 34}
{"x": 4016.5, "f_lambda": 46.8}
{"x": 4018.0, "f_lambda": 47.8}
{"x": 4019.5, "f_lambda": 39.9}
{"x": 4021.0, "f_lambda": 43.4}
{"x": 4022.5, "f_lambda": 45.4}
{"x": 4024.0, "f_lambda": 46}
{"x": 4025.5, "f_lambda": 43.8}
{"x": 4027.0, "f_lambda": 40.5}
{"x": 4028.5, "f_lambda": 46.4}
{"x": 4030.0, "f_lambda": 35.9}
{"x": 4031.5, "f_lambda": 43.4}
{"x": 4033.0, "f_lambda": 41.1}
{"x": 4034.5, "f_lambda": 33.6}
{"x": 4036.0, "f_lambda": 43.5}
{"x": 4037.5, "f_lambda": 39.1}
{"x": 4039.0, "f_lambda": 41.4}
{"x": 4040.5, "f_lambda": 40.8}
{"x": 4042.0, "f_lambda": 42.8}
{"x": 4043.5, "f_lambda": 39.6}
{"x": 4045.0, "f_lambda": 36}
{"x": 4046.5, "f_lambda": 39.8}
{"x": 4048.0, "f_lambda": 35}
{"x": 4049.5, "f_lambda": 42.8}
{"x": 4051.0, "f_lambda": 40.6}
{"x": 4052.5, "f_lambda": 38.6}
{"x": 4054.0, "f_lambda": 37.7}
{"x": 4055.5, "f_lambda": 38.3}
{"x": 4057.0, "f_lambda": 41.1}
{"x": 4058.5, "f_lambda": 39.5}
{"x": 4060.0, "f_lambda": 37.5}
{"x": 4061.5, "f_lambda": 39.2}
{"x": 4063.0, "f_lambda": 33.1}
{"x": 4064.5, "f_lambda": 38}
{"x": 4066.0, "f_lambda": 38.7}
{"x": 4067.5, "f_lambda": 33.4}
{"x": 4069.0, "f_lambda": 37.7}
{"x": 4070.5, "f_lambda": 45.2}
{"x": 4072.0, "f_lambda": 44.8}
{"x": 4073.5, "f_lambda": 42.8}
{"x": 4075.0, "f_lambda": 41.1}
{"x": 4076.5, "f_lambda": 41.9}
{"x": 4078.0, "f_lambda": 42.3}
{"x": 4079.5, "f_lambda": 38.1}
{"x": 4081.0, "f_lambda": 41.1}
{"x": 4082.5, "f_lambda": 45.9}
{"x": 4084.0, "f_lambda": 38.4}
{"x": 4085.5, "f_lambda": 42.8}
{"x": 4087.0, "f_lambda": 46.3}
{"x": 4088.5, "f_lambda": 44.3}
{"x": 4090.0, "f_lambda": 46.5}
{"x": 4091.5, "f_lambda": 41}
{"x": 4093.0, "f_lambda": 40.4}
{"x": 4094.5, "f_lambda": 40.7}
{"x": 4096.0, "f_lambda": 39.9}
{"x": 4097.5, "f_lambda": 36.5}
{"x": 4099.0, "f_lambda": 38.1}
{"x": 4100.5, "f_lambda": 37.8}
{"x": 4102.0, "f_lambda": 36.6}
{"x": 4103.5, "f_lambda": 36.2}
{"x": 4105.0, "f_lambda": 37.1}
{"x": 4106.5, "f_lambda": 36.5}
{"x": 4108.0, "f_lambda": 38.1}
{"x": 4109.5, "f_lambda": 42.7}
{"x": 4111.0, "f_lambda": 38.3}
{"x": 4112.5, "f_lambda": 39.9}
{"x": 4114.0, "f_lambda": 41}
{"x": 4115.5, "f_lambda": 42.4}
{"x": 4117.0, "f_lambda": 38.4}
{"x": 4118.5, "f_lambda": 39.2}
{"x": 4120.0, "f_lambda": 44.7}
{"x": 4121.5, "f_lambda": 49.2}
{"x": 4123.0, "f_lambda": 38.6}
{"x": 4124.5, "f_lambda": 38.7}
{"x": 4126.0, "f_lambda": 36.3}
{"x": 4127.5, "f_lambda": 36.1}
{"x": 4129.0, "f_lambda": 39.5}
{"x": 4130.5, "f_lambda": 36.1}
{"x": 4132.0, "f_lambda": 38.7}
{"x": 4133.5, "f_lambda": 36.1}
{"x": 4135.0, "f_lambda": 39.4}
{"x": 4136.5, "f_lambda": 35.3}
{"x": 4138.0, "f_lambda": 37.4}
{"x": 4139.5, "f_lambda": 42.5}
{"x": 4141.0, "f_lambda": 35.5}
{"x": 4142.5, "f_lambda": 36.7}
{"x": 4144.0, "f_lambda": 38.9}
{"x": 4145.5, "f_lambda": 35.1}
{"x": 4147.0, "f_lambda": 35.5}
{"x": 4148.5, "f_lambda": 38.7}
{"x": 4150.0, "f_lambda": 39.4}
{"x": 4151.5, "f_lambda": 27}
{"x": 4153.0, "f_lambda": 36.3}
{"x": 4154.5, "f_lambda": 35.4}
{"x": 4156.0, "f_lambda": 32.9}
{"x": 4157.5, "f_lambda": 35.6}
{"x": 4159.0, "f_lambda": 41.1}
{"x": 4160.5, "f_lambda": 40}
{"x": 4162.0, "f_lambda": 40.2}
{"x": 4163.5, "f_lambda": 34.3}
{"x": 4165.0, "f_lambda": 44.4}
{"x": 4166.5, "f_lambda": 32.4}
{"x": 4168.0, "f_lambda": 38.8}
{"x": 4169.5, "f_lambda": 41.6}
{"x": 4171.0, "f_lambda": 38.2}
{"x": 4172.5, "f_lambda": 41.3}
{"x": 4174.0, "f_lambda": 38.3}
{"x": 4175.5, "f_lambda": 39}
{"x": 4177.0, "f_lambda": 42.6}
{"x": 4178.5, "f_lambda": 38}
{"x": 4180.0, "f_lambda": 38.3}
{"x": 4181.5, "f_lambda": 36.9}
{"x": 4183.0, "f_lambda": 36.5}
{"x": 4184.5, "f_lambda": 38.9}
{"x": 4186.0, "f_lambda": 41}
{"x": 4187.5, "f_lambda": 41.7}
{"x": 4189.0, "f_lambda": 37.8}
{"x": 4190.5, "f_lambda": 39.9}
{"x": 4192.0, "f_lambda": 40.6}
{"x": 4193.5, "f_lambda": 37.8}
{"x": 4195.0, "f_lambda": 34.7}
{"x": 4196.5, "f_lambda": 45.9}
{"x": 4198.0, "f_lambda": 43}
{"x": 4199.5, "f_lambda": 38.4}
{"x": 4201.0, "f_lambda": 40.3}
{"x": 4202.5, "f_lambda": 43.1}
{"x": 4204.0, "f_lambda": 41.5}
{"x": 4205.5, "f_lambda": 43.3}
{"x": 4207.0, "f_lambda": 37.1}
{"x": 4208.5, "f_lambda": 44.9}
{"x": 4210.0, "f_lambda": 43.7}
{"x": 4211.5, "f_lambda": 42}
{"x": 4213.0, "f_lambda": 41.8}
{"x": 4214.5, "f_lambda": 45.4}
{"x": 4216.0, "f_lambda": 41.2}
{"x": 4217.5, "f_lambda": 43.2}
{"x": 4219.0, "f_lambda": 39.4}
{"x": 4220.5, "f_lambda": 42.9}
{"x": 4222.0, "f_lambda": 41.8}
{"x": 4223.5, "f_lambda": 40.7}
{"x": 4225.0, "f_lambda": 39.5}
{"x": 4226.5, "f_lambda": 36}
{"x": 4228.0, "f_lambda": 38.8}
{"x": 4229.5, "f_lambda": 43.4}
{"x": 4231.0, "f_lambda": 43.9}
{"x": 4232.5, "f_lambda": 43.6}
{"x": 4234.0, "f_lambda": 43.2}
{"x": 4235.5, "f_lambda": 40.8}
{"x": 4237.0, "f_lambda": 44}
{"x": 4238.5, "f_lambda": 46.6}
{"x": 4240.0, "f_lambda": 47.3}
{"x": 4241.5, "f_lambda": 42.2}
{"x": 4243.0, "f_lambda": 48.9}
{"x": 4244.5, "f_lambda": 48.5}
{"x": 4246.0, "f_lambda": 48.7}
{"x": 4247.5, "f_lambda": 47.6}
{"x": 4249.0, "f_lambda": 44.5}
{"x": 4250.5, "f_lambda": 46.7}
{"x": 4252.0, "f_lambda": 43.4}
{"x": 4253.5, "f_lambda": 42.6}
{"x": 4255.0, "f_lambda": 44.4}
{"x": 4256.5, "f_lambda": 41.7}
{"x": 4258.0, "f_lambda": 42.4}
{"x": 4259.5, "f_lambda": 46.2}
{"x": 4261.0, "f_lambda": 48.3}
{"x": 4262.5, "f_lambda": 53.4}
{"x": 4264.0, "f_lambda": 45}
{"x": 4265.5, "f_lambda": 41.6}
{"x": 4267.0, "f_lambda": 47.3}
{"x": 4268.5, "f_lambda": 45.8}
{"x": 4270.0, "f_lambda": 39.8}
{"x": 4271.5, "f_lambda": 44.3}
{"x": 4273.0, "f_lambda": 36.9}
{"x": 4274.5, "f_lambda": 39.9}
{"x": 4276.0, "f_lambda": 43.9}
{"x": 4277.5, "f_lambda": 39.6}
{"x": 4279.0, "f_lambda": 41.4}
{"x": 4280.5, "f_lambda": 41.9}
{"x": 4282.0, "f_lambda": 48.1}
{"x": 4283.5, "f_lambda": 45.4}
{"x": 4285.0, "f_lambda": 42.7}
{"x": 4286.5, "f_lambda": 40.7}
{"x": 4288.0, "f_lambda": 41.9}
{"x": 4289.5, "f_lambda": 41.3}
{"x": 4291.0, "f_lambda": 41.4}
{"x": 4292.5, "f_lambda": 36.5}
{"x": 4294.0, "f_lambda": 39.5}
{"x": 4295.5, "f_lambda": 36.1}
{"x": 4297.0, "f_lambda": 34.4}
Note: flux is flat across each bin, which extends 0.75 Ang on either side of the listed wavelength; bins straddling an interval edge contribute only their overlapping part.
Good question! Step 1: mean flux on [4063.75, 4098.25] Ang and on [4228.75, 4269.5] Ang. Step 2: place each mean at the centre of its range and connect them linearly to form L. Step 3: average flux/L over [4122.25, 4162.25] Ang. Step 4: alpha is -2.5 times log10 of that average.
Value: 0.152 mag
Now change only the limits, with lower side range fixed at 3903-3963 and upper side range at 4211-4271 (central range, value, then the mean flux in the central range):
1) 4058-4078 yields -0.229 mag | 39.6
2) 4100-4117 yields -0.118 mag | 38.8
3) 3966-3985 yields 0.078 mag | 24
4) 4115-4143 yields -0.081 mag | 39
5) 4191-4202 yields 0.018 mag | 40.2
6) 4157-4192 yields 0.007 mag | 39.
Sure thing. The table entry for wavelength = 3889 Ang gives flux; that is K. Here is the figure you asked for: 22.9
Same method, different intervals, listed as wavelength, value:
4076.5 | 41.9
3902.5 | 26.8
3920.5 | 30.9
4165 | 44.4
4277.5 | 39.6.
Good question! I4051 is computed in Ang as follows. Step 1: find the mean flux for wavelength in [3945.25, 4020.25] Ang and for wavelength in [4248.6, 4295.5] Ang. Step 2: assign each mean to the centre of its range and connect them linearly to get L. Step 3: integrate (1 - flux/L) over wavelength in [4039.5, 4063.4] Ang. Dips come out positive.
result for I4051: -3.2 Ang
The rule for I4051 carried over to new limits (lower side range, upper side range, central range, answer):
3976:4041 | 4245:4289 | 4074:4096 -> -0.76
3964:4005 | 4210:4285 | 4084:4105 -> -2.49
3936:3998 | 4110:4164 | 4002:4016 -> -4.93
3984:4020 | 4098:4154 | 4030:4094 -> -2.05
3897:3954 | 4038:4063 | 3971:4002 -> -2.97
